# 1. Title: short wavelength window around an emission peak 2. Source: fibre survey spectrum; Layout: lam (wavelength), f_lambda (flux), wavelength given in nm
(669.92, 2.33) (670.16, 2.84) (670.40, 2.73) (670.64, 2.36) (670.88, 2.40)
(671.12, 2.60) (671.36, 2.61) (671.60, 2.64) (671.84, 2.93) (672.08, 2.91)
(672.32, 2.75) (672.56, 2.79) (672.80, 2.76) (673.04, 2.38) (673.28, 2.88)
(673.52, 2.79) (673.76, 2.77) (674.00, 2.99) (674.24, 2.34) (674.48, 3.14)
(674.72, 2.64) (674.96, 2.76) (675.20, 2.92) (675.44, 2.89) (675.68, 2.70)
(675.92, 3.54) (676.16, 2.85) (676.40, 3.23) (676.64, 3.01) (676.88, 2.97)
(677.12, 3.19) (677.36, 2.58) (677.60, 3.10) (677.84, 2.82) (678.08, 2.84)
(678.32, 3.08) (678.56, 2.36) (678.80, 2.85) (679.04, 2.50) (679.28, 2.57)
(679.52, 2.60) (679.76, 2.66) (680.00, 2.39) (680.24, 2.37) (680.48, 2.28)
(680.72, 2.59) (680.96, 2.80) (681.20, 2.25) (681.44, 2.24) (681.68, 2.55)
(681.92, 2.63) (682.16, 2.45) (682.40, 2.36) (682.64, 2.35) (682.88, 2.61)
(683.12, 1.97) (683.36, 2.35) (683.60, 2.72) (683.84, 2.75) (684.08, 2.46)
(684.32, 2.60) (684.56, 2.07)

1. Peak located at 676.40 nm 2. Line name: C III] 1909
